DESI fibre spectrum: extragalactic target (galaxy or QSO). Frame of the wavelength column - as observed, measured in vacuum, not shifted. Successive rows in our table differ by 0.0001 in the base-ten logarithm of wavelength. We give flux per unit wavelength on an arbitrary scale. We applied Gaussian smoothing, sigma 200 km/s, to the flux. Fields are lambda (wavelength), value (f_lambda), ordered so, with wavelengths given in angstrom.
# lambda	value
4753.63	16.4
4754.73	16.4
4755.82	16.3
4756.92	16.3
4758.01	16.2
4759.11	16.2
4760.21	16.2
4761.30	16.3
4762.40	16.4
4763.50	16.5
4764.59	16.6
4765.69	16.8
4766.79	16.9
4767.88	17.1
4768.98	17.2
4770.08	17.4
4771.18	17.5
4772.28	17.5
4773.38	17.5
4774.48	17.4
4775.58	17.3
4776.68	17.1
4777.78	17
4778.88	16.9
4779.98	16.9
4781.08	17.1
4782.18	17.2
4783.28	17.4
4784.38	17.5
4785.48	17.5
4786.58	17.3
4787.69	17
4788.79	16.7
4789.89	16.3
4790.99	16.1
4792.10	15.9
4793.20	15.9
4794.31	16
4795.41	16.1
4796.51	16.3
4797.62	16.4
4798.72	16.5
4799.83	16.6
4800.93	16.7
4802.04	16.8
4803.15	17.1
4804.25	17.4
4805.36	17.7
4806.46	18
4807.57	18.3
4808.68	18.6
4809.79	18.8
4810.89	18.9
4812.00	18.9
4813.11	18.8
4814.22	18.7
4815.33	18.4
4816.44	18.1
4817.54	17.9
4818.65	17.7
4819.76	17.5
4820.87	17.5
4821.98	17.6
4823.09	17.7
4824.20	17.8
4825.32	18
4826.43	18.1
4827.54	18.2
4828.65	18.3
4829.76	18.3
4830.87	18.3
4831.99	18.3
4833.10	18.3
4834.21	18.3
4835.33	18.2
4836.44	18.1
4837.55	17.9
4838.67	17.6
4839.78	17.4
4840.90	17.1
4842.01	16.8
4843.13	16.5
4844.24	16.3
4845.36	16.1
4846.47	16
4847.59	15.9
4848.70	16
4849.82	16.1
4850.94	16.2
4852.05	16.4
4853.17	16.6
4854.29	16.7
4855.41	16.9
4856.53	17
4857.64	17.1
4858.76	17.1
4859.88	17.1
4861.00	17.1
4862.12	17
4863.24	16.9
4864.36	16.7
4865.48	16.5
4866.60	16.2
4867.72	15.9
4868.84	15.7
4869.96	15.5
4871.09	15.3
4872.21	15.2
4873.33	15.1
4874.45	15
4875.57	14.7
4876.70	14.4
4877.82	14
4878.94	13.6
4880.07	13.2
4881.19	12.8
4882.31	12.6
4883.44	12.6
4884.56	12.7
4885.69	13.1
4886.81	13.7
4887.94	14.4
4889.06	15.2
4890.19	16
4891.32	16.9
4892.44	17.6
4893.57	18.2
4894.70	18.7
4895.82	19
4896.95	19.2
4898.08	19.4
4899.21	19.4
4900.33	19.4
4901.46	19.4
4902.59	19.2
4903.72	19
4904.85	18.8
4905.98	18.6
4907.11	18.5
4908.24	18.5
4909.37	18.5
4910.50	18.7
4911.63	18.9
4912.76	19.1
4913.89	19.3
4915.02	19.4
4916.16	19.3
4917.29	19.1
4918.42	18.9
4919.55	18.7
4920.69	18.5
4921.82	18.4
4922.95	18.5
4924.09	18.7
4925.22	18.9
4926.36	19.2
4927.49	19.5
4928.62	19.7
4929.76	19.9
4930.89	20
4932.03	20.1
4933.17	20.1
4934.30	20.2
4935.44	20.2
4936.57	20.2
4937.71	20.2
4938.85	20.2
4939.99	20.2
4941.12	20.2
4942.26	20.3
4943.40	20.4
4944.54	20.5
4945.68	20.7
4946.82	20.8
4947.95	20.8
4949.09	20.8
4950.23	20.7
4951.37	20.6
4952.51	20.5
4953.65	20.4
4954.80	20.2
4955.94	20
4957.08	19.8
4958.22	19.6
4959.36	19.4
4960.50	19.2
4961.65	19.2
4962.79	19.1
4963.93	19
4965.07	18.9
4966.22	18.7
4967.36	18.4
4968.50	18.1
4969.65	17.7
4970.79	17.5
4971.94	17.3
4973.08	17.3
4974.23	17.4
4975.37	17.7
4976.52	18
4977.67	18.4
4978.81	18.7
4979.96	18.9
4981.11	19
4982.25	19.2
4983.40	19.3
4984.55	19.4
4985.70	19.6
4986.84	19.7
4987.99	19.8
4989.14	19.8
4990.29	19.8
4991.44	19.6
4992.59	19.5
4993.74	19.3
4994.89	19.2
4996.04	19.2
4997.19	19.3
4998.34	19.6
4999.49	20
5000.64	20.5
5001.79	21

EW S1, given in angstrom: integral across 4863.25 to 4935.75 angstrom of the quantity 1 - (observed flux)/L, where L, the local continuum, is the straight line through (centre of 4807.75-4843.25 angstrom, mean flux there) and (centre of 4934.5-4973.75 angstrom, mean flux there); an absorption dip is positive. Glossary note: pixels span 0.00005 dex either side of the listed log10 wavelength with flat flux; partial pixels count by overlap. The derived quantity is 6.1 angstrom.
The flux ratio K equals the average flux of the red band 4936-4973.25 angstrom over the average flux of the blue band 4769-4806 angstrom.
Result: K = 1.16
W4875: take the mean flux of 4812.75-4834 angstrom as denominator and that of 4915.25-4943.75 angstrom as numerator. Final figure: 1.1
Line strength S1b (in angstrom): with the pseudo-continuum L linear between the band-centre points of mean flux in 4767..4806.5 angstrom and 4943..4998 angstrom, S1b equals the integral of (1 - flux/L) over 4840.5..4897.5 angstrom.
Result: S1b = 6.8 angstrom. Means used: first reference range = 16.9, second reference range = 19.3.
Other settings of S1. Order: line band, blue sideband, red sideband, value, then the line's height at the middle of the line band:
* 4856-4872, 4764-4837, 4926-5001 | 1.6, 18.3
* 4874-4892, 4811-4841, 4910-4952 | 4.6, 19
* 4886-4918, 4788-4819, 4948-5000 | 0.3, 18.4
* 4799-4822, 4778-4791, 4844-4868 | -1.4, 16.9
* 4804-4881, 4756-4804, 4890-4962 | 3.9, 17.9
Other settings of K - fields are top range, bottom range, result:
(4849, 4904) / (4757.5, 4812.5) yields 0.95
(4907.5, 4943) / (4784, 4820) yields 1.12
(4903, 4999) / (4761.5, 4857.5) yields 1.12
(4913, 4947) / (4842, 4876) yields 1.21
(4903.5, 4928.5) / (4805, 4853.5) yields 1.07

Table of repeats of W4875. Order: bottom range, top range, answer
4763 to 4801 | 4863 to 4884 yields 0.88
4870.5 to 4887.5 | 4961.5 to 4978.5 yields 1.31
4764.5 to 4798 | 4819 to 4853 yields 1.03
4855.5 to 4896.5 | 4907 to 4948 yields 1.26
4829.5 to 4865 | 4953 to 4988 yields 1.11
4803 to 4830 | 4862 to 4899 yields 0.86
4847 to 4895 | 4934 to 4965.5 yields 1.29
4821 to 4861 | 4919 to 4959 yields 1.15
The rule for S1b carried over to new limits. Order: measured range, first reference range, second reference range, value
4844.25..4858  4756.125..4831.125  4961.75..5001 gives 1.06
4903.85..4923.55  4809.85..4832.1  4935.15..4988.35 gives 0.17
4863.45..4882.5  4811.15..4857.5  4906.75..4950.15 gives 3.55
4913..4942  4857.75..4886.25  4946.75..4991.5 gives -3.47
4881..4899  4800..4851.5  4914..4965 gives 2.83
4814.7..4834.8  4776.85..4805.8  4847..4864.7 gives -1.56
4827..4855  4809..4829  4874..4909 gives 0.71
